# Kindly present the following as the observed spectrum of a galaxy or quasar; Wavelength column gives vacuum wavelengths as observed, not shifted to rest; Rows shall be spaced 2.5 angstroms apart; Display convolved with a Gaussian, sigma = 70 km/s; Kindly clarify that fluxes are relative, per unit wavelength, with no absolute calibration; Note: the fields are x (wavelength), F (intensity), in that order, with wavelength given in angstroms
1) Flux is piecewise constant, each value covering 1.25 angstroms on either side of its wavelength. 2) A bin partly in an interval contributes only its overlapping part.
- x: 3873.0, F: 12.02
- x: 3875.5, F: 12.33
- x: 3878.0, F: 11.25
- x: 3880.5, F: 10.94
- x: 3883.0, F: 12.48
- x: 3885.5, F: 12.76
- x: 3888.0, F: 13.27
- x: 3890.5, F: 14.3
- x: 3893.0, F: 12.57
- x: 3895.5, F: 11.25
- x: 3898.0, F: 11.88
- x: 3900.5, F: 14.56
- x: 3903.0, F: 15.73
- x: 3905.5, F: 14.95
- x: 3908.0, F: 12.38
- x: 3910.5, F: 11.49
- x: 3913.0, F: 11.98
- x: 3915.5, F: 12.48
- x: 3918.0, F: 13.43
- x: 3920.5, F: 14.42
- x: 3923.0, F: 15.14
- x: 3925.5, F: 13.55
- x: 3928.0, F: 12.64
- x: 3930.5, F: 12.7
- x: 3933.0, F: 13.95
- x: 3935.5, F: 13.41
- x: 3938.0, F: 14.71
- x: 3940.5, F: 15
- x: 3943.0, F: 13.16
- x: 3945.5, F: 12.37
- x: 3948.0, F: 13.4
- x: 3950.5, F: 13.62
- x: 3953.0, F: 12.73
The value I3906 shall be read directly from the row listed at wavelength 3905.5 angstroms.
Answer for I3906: 14.95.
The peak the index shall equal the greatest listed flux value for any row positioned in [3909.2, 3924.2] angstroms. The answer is 15.14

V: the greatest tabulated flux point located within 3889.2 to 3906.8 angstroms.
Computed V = 15.73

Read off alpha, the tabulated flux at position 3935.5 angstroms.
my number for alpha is 13.41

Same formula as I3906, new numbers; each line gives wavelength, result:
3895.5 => 11.25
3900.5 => 14.56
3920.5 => 14.42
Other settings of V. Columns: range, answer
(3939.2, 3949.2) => 15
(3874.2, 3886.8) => 12.76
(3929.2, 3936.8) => 13.95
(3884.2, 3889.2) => 13.27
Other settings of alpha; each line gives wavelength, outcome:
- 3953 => 12.73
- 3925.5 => 13.55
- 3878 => 11.25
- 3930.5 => 12.7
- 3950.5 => 13.62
